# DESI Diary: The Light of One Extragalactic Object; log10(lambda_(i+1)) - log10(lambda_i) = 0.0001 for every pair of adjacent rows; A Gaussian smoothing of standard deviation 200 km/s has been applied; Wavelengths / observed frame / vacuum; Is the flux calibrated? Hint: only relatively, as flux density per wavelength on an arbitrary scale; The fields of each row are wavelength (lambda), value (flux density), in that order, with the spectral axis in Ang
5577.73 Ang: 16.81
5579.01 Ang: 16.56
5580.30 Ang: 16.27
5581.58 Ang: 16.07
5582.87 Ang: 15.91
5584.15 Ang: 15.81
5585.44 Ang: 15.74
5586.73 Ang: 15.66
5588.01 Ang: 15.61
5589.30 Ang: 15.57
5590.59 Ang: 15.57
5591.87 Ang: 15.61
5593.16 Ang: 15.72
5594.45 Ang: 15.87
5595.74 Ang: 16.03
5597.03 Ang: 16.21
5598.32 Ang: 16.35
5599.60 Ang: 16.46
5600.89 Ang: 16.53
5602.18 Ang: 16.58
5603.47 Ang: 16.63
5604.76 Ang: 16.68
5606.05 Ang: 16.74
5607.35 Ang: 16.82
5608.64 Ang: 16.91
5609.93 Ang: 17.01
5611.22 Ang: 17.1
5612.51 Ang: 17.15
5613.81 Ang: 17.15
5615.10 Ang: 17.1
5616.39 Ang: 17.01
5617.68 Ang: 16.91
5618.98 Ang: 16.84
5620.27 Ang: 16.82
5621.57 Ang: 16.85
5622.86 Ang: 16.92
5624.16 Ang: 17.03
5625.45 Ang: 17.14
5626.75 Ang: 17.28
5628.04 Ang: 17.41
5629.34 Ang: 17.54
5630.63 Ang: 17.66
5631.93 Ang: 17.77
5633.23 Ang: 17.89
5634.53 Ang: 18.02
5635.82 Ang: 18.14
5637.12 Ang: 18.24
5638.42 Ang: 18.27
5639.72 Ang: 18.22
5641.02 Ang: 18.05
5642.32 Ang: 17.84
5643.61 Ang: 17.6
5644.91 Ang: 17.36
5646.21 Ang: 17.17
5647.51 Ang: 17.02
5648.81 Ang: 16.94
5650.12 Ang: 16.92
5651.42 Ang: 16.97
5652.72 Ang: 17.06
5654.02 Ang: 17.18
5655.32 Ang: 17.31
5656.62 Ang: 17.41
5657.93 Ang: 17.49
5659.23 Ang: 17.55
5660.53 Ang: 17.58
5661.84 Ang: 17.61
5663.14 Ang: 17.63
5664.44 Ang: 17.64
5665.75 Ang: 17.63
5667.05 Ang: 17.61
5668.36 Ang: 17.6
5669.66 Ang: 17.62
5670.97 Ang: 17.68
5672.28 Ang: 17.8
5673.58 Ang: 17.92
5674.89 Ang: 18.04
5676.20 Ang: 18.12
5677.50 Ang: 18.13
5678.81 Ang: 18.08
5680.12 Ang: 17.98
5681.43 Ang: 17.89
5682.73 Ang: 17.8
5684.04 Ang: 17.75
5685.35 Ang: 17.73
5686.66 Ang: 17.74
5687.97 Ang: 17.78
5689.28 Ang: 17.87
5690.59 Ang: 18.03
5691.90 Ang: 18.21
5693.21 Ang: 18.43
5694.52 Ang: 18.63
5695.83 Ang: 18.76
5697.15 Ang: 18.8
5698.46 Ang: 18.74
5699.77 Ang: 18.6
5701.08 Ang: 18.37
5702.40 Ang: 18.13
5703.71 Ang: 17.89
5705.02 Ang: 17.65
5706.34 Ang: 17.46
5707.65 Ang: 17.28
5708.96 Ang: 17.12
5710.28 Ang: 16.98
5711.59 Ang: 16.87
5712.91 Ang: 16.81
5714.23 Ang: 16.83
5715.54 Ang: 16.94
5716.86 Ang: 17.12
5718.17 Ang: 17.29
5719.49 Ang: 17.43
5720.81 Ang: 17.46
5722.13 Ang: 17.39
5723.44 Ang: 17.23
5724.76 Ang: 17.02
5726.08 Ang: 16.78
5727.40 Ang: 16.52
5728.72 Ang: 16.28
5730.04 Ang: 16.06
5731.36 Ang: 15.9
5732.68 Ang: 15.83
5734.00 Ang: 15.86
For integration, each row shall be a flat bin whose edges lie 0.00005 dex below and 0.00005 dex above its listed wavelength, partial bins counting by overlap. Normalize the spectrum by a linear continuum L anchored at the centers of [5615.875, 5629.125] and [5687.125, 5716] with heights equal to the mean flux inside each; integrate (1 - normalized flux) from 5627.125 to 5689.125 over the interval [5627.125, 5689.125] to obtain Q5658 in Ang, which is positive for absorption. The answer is -1.0 Ang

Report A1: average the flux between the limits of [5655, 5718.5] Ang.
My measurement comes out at 17.8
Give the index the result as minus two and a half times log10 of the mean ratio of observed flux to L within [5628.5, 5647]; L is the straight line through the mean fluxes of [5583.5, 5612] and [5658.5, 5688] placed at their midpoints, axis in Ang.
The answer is -0.05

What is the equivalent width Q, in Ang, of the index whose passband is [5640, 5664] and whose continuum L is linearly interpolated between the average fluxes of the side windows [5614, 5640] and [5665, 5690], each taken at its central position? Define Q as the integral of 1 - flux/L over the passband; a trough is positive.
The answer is 0.3 Ang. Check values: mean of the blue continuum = 17.4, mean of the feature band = 17.4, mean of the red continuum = 17.8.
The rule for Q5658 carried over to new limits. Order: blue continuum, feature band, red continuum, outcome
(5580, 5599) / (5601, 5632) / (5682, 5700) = -1.0 Ang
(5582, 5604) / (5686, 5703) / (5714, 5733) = -1.7 Ang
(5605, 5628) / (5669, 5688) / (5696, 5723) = -0.5 Ang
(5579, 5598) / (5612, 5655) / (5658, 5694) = -1.3 Ang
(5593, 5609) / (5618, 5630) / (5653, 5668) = -0.2 Ang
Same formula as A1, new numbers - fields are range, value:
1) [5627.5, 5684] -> 17.7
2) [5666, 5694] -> 17.9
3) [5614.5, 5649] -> 17.5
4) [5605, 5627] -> 17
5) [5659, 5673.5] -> 17.6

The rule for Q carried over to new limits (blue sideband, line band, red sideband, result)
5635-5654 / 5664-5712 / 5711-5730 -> -1.9 Ang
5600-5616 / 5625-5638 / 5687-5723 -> -0.5 Ang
